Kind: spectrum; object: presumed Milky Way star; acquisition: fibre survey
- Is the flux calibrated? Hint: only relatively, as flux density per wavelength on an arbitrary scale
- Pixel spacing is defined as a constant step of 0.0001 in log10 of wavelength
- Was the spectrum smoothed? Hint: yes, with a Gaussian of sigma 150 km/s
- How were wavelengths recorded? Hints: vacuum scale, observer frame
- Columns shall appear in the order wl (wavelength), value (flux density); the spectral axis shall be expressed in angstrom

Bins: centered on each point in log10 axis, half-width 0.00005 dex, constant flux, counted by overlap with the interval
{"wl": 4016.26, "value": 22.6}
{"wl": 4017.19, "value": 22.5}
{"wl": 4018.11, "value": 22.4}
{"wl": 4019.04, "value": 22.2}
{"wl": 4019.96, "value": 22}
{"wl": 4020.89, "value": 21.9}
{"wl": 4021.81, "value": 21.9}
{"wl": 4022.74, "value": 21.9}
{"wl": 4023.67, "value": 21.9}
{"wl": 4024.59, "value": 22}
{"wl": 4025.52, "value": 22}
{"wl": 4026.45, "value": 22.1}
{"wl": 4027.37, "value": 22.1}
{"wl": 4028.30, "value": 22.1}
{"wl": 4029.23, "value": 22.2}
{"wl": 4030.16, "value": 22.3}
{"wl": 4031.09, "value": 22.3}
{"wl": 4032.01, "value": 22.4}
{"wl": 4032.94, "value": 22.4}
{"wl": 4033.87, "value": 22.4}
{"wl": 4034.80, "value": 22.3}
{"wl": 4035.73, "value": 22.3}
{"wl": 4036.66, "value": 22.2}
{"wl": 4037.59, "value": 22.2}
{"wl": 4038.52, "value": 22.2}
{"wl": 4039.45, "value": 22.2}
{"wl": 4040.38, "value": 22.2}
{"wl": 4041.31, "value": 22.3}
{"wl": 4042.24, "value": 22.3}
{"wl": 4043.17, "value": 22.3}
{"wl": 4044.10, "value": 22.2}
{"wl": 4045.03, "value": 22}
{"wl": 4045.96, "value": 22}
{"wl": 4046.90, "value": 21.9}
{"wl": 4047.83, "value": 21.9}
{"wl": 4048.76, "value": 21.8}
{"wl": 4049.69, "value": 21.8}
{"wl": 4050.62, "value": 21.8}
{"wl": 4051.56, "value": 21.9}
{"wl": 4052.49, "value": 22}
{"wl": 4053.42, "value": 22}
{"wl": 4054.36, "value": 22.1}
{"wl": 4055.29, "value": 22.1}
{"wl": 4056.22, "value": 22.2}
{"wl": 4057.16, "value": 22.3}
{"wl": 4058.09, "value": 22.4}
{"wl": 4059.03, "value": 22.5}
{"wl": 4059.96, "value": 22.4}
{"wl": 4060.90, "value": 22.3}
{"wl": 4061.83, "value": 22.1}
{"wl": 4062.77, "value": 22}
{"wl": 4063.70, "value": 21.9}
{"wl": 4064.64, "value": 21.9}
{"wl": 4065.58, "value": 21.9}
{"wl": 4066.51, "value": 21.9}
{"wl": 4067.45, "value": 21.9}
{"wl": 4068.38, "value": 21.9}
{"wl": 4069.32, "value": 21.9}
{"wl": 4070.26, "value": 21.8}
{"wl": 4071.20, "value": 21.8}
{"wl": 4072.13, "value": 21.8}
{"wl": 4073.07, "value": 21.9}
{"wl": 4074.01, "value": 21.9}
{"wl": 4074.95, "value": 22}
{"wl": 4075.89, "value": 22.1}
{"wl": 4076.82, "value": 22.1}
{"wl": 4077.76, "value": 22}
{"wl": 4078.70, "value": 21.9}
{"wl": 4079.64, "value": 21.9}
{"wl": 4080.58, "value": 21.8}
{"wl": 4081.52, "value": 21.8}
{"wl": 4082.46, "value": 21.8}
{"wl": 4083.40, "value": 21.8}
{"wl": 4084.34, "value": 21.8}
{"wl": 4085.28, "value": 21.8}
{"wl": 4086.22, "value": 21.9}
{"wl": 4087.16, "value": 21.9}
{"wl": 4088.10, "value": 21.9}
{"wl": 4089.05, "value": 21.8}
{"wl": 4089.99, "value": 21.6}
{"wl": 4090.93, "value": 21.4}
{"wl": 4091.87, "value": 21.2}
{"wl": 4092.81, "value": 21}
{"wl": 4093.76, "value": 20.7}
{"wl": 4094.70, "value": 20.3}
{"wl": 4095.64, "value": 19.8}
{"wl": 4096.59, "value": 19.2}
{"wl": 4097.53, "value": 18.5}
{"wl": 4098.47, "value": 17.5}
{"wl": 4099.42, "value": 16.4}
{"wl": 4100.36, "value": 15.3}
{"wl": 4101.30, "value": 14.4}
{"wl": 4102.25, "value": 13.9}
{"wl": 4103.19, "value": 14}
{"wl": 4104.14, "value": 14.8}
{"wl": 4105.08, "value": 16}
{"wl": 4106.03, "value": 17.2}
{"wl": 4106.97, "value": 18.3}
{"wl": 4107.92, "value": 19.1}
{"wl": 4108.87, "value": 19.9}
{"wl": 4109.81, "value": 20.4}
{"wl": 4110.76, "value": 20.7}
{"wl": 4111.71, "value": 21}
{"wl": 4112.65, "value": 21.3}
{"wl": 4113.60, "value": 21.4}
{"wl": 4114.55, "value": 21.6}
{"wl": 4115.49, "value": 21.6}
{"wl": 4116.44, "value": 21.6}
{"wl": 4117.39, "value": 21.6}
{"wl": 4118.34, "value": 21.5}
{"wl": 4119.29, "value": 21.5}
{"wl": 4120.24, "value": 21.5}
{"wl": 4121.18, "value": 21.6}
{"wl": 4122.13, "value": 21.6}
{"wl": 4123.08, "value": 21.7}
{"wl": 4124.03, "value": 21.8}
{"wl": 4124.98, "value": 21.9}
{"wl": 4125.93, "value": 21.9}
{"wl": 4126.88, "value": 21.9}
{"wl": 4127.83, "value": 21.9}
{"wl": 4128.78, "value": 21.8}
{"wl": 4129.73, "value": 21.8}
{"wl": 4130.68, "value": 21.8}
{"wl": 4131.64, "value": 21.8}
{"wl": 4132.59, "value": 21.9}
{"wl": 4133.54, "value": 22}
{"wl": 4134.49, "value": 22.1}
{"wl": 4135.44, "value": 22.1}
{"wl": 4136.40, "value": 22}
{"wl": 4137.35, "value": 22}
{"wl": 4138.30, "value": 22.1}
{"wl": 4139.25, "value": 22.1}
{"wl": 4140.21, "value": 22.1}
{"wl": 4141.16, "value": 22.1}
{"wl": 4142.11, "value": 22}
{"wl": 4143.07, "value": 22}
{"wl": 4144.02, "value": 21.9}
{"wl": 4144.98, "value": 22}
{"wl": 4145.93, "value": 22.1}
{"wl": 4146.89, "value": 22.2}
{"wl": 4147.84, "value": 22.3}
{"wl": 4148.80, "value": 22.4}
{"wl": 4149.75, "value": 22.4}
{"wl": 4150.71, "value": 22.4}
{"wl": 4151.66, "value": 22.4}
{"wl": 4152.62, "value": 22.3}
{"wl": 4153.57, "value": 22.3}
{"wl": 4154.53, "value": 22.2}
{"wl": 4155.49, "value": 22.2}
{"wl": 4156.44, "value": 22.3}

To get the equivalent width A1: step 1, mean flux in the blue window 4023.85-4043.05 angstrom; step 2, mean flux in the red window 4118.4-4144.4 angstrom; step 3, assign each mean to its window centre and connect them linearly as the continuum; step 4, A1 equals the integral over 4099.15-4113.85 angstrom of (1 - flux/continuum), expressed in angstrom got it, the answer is 2.8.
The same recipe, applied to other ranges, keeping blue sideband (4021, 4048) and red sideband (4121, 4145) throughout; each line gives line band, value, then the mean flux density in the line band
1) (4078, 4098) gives 0.72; 21.2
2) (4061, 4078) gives 0.10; 21.9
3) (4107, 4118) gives 0.57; 20.8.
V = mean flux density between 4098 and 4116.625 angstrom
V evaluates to 18.3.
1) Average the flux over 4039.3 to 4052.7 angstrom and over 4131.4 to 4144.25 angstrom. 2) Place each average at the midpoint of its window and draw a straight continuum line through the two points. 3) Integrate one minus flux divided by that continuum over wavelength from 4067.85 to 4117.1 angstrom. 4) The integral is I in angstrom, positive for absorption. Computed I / 4.0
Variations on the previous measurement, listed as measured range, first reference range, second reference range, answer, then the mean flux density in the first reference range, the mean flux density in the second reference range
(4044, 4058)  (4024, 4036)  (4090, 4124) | -0.35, 22.2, 19.5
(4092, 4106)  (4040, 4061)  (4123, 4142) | 2.96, 22.1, 21.9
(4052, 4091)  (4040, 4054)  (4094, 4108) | -4.50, 22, 17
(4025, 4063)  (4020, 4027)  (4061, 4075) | -0.37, 22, 21.9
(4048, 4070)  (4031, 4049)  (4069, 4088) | 0.01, 22.2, 21.9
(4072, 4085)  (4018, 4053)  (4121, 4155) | 0.10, 22.1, 22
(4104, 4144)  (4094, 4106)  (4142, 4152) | -3.41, 16.8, 22.2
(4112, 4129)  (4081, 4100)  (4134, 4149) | -0.11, 20.7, 22.1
